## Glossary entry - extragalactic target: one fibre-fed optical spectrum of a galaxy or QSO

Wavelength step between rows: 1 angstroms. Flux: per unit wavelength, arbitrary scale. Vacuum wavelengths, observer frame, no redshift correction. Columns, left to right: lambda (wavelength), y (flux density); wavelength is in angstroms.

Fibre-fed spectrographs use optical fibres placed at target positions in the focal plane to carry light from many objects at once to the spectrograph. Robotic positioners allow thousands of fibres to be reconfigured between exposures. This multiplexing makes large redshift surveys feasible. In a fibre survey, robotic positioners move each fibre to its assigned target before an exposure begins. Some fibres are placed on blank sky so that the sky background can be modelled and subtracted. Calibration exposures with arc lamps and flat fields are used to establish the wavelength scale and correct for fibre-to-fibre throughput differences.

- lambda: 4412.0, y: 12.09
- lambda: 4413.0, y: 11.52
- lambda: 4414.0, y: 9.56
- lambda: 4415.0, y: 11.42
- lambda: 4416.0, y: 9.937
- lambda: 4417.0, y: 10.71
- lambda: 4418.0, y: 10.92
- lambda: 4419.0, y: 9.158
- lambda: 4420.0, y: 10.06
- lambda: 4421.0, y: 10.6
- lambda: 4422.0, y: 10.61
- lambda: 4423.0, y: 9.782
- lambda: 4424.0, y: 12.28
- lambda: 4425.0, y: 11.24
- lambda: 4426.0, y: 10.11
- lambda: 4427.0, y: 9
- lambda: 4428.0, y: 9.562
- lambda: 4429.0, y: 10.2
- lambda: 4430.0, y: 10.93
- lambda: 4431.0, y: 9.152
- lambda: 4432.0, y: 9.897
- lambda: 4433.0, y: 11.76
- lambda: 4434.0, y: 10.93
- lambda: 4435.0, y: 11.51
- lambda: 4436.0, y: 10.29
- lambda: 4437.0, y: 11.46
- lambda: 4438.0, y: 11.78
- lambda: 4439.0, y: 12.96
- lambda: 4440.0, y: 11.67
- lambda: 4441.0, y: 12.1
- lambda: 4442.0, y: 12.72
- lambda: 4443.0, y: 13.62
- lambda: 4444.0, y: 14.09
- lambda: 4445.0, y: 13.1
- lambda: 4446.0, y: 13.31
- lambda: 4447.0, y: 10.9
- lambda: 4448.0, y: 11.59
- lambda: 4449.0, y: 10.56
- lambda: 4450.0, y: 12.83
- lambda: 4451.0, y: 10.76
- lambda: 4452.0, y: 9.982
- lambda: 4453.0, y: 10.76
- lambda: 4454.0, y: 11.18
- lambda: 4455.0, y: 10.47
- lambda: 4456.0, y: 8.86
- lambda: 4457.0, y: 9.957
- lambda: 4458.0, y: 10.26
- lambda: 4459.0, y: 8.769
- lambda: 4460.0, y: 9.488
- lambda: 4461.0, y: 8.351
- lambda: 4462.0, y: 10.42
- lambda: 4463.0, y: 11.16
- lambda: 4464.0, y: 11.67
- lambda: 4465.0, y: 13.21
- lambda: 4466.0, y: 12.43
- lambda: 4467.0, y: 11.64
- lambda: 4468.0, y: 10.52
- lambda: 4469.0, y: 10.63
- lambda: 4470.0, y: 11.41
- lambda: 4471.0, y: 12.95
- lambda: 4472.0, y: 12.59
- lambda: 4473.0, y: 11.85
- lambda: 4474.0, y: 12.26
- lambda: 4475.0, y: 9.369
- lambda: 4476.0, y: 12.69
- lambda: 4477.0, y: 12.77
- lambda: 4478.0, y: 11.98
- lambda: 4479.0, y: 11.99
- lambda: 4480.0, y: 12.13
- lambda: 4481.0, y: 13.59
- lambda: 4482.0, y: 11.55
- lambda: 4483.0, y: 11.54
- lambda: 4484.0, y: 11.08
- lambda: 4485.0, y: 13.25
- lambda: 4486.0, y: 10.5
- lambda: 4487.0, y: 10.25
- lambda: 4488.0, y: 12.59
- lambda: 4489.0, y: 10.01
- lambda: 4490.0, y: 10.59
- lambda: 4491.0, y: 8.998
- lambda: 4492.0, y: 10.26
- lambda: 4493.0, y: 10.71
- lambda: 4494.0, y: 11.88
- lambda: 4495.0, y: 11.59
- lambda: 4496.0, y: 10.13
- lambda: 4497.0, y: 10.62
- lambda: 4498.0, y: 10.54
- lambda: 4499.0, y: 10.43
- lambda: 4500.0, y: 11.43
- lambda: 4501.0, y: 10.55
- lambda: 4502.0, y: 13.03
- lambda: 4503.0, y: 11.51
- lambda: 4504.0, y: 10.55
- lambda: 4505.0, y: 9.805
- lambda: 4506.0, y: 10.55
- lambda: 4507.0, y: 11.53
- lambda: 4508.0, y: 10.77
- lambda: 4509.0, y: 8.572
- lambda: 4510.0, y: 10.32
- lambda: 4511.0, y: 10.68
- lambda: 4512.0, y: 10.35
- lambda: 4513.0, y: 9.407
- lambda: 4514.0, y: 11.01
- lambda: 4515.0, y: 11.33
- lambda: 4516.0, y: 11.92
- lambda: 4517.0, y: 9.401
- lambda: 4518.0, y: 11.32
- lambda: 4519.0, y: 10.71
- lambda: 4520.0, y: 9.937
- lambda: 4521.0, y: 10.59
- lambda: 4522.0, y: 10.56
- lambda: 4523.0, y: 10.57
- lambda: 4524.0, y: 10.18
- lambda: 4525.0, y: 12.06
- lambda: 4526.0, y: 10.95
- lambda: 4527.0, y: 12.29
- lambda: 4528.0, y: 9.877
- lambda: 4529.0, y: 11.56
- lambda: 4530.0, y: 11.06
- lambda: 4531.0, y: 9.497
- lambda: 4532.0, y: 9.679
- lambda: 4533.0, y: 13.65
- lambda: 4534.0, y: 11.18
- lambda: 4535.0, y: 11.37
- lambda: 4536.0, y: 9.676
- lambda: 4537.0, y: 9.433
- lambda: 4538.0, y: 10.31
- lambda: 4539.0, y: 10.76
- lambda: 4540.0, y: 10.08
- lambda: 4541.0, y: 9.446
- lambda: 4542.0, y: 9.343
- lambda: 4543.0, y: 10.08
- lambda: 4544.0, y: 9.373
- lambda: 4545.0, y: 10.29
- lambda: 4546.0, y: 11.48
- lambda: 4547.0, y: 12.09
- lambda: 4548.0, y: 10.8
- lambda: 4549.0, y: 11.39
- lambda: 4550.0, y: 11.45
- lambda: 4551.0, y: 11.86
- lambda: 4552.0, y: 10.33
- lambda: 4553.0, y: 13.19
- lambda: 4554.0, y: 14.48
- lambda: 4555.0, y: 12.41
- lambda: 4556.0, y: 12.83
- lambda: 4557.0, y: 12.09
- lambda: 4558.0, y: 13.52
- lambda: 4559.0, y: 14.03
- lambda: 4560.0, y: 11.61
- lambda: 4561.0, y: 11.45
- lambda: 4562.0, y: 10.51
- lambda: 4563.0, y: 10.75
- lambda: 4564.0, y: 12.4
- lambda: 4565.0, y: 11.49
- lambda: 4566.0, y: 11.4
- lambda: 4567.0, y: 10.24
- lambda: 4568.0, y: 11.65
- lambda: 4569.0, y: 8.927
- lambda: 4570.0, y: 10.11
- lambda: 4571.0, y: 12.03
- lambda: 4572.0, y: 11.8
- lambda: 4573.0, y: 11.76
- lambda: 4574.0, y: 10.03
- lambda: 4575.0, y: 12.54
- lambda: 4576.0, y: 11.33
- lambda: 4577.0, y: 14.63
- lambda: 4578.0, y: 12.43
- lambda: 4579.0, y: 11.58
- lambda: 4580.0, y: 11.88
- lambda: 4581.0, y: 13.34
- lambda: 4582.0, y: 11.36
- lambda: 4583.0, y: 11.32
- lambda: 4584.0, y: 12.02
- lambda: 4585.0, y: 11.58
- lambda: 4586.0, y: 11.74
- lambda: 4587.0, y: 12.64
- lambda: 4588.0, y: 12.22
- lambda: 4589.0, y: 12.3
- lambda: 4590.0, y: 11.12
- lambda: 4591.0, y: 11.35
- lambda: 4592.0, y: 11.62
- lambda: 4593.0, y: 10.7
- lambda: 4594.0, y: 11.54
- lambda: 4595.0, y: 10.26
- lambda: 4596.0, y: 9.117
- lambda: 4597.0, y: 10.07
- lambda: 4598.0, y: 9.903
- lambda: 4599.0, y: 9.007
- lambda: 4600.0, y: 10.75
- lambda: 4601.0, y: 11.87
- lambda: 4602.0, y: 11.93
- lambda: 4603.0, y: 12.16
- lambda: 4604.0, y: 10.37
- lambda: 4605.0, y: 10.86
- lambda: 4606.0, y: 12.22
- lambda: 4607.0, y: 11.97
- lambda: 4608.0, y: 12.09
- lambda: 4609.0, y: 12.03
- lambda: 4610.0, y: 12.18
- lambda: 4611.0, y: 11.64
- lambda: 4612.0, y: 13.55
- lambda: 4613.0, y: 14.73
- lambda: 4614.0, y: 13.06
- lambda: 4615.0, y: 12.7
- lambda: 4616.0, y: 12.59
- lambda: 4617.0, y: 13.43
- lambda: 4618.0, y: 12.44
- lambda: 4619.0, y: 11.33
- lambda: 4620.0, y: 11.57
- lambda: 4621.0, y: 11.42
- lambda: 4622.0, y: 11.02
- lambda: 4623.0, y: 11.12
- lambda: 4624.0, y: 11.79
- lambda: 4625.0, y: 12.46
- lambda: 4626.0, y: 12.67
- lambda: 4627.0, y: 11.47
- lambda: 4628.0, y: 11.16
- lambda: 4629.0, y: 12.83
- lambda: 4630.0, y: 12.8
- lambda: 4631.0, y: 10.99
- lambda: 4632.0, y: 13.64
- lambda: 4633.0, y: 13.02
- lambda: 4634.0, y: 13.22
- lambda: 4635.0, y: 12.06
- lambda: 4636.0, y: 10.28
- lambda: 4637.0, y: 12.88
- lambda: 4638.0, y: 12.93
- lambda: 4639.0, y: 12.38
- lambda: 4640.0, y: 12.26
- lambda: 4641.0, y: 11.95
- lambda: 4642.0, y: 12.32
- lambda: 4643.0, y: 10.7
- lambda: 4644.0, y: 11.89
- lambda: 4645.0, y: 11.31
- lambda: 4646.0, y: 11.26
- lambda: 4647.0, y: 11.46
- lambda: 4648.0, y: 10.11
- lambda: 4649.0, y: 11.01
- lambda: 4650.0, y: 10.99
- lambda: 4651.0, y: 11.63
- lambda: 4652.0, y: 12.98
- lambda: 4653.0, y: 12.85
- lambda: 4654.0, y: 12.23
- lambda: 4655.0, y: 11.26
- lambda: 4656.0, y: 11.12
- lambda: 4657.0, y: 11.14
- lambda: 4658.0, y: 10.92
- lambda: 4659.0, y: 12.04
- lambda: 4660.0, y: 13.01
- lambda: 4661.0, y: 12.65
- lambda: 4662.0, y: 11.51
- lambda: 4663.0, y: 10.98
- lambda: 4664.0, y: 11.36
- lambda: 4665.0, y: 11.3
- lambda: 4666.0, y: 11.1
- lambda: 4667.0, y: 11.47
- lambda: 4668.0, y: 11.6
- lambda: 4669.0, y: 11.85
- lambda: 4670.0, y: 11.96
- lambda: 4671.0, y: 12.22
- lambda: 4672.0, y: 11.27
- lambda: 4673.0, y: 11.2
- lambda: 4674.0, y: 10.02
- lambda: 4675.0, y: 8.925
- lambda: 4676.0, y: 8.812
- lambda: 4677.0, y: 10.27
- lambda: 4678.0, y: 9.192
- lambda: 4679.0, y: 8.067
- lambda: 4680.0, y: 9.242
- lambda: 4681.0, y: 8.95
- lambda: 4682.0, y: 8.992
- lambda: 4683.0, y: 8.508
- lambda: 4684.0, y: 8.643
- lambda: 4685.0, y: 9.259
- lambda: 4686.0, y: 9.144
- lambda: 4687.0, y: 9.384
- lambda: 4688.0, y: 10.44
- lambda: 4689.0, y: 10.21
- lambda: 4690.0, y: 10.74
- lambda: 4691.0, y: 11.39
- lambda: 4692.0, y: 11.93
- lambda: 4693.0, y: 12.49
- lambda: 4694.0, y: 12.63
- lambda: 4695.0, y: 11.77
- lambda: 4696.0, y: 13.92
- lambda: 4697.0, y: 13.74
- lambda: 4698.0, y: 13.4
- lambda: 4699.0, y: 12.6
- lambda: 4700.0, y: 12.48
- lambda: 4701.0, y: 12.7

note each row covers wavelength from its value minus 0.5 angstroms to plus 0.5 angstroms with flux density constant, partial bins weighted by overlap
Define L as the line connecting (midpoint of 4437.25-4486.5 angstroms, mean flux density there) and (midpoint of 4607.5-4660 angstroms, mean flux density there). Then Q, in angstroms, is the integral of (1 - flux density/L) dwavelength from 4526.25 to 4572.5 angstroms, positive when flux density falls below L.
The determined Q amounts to 2.3 angstroms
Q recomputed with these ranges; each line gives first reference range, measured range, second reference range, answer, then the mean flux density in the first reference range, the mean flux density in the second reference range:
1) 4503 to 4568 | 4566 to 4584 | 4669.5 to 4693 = -1.44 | 11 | 10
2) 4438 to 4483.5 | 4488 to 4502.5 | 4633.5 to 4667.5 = 0.92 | 11.5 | 11.7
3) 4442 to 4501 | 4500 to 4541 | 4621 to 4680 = 2.30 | 11.3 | 11.5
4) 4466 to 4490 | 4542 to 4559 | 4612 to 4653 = 0.21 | 11.7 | 12.1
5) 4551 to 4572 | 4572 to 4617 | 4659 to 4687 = -1.48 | 11.8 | 10.4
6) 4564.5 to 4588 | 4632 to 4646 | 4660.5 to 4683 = -1.53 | 11.7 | 10.5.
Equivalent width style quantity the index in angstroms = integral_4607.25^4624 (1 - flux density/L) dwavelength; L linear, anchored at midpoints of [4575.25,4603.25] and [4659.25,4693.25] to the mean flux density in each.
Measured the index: -1.6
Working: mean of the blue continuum 11.5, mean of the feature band 12.3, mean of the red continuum 10.5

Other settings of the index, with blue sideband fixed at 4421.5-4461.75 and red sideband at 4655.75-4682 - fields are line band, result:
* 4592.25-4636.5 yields -3.76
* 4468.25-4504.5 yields -1.46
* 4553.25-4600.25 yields -3.06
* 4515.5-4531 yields 0.13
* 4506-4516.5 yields 0.32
